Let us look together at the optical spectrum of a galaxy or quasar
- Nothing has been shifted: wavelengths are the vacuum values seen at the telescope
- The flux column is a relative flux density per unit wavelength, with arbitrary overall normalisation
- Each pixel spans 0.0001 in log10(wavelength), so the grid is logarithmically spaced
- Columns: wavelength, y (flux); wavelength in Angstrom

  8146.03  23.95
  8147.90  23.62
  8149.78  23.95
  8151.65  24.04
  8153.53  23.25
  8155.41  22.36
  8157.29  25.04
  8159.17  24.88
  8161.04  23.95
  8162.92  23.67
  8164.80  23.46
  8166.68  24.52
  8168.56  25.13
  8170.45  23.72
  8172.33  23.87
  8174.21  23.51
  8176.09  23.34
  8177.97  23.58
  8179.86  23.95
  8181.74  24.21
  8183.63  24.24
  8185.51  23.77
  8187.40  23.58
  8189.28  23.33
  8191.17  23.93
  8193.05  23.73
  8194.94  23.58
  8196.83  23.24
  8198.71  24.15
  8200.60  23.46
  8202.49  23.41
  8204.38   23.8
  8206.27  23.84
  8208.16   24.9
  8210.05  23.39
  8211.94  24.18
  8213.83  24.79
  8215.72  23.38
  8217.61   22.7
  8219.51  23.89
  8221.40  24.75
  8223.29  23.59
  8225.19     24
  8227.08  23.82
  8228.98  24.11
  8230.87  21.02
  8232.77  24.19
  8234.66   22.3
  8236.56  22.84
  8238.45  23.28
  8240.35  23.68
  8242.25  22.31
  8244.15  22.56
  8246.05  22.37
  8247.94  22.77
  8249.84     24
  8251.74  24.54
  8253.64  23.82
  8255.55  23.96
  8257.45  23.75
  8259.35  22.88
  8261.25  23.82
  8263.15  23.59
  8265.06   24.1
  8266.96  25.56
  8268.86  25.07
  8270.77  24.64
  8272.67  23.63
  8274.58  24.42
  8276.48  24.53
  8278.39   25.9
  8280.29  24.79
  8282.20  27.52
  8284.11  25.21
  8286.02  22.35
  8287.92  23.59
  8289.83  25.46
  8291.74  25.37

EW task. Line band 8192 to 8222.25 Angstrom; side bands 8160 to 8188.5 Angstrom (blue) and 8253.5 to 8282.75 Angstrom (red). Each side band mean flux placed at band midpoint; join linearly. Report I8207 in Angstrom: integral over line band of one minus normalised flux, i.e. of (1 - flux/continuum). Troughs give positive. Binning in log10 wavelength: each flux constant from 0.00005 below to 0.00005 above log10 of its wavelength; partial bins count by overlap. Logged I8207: 0.4 Angstrom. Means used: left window 23.9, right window 24.5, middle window 23.8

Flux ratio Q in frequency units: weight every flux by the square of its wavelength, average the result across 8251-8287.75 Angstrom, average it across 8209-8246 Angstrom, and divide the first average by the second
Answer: 1.1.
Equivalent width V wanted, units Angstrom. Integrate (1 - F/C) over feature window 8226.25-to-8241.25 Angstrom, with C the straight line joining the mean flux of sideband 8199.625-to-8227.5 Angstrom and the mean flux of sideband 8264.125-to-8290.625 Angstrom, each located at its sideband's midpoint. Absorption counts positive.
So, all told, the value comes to 0.6 Angstrom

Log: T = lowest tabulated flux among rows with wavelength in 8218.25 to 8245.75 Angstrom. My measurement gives 21.02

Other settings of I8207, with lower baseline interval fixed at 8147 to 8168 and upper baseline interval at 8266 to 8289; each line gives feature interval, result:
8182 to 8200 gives 0.3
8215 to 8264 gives 2.2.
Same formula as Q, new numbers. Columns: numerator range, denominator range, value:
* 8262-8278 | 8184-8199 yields 1.05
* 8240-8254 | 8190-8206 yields 0.99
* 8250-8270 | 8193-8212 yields 1.03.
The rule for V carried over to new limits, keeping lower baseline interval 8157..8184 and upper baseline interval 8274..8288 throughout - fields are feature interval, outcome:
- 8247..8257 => 0.34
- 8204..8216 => 0.13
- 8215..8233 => 0.68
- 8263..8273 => 0.10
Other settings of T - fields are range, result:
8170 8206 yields 23.24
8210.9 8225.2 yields 22.7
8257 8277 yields 22.88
